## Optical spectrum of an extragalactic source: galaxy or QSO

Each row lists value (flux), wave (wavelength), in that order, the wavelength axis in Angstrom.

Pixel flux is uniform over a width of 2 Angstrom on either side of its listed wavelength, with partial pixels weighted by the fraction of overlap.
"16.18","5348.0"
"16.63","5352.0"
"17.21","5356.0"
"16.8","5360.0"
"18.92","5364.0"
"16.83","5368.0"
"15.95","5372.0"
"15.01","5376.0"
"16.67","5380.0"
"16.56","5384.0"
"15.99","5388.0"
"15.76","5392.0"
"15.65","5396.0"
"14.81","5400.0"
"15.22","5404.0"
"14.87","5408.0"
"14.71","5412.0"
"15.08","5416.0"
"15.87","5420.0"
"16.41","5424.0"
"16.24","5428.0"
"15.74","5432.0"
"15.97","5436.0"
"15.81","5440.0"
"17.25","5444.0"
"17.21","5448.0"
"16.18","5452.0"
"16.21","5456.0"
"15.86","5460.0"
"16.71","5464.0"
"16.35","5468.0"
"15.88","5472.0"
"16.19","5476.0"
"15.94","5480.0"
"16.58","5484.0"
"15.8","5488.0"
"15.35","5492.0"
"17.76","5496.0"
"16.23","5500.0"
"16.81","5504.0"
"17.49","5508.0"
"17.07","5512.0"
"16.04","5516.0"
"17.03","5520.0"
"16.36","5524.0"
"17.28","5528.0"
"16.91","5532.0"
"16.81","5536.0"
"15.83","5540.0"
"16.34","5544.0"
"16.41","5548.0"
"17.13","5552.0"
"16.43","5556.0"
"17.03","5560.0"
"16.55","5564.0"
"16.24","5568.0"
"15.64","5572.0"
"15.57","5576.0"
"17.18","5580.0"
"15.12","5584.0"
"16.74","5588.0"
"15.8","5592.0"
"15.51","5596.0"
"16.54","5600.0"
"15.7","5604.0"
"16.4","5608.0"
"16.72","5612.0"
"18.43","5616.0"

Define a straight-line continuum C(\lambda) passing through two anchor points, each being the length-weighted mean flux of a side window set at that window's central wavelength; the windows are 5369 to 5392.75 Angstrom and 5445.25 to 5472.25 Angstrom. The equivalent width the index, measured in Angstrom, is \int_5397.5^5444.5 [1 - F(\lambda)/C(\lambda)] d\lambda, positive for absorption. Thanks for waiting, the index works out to 1.8 Angstrom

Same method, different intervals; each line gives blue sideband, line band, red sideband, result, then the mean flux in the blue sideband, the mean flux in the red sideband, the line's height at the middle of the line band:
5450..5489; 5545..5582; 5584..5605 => -1.0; 16.2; 16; 16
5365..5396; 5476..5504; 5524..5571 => 0.2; 16.2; 16.6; 16.5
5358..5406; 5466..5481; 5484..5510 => 0.4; 16.2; 16.6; 16.5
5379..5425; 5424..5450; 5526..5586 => -1.0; 15.6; 16.4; 15.8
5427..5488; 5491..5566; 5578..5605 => -2.4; 16.3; 16.1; 16.2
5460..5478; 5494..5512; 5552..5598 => -0.9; 16.2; 16.2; 16.2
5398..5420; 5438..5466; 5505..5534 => -1.3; 15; 16.9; 15.7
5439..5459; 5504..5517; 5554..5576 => -0.4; 16.5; 16.3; 16.4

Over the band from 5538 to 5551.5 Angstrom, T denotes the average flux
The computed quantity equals 16.3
